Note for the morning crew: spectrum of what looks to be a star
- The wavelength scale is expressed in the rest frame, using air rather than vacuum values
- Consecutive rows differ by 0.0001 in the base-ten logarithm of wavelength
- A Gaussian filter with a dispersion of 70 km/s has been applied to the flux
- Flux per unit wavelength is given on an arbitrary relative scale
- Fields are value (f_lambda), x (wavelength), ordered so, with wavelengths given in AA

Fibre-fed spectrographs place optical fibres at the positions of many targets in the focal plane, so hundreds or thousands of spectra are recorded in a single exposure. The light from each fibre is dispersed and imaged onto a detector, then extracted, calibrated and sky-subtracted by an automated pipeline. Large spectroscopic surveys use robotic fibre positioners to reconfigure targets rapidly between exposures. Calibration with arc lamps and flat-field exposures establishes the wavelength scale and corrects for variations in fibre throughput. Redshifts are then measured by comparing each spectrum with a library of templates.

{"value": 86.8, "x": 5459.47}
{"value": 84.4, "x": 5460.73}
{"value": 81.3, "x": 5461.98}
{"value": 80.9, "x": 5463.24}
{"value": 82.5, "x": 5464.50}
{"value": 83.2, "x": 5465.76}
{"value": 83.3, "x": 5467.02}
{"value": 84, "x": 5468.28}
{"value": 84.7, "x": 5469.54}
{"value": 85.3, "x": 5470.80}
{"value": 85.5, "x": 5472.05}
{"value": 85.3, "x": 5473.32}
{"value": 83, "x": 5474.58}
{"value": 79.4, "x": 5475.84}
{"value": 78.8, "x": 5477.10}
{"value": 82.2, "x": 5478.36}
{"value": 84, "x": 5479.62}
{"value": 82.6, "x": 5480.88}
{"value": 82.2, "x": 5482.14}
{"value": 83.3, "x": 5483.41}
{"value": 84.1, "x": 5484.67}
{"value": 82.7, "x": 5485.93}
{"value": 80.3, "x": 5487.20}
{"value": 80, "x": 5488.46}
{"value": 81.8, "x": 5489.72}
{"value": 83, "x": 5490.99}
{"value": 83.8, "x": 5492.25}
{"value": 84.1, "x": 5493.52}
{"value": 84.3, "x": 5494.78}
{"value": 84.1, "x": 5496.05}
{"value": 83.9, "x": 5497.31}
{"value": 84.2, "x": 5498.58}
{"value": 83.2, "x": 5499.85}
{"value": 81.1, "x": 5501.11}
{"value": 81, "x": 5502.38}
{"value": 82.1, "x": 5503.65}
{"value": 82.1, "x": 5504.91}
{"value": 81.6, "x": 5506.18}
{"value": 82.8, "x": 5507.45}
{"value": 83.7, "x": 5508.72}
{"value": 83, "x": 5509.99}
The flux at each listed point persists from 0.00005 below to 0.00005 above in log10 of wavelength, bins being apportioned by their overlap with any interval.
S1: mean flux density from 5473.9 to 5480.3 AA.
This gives 81.6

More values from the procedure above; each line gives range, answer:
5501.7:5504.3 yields 81.6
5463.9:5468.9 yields 83.2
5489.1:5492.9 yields 82.7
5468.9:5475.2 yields 84.8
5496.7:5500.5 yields 83.7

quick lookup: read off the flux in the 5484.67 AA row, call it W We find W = 84.1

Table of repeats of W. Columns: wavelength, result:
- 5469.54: 84.7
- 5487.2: 80.3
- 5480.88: 82.6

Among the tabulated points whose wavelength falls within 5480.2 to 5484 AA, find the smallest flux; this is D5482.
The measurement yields 82.2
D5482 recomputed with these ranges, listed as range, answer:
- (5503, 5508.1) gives 81.6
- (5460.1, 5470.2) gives 80.9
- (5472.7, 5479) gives 78.8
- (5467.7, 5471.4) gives 84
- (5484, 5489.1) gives 80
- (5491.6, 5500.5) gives 83.2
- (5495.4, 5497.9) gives 83.9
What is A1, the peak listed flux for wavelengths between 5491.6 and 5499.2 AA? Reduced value 84.3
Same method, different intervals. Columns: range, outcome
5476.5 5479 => 82.2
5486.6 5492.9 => 83.8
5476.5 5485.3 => 84.1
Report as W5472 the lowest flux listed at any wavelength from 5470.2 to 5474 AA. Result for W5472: 85.3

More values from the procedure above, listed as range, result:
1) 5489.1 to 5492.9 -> 81.8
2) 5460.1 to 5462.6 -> 81.3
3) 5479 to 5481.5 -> 82.6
